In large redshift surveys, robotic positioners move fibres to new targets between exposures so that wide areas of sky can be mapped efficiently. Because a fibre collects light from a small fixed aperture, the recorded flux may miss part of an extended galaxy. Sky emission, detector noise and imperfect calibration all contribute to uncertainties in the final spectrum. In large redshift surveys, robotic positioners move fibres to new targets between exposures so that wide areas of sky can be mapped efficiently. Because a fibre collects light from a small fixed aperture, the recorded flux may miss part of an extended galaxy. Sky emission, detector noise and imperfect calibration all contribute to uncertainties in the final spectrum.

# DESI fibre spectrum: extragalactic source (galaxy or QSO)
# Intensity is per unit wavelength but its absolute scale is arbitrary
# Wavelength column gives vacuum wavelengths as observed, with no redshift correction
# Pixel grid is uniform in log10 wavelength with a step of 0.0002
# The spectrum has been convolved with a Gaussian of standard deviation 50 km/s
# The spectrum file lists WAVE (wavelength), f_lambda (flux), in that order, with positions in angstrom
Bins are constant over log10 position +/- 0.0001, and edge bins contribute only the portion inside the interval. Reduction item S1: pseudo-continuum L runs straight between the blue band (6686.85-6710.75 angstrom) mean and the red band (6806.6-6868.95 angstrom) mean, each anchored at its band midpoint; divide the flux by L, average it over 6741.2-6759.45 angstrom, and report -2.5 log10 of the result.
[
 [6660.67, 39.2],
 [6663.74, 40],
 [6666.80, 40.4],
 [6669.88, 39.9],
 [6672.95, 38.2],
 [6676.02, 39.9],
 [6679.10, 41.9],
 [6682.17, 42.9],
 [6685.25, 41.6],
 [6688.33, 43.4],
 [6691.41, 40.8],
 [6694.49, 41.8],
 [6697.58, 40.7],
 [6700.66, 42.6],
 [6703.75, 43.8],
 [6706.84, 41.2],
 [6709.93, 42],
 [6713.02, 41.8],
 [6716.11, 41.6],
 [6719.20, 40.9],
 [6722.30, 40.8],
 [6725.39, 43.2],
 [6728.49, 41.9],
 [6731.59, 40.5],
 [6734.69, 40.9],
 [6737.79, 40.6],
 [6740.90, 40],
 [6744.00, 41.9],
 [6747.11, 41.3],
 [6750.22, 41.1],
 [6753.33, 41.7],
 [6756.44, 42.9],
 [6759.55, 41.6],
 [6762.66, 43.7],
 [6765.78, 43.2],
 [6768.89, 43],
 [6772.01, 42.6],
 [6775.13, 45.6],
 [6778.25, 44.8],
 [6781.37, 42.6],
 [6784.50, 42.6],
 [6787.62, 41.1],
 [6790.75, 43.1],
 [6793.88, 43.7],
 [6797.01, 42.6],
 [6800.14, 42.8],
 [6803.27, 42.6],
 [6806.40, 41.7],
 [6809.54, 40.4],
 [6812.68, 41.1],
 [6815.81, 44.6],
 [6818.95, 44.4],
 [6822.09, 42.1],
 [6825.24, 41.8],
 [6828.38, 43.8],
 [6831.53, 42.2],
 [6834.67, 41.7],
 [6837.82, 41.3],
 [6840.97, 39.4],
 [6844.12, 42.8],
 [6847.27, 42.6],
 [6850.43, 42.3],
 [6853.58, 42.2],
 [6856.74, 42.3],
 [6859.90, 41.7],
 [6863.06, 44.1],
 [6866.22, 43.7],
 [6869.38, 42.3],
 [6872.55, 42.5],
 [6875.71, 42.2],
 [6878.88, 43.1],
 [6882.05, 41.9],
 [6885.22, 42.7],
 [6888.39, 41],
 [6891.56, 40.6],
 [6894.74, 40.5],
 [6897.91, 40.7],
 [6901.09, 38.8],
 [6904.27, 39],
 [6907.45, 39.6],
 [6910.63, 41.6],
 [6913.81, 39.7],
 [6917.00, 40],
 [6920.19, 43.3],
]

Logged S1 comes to 0.01 mag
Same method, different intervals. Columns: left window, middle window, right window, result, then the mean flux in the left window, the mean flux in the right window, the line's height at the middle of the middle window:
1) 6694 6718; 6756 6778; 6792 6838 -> -0.028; 41.9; 42.5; 42.2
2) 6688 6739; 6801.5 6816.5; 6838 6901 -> -0.003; 41.6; 41.9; 41.8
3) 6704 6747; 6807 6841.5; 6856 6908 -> -0.016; 41.4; 41.6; 41.5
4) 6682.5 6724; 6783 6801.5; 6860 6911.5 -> -0.025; 41.8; 41.5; 41.7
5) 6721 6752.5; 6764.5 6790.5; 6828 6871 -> -0.040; 41.2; 42.3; 41.6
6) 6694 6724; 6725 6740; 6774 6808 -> 0.023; 41.7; 43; 42.1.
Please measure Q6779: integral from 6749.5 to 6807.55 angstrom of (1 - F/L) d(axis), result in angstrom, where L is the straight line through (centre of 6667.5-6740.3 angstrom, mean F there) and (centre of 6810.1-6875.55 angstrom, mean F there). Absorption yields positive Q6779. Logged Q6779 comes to -1.22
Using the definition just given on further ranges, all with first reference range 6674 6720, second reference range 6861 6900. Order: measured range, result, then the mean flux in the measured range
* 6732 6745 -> 0.3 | 40.8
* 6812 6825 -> -0.3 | 43.1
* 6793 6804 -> -0.3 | 42.9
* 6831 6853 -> 0.1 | 41.8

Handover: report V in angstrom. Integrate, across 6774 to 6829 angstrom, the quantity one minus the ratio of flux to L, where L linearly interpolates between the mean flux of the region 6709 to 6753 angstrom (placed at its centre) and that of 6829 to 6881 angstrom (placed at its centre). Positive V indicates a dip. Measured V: -1.2 angstrom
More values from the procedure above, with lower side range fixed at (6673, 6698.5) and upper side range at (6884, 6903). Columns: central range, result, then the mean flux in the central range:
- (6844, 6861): -0.6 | 42.3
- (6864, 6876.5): -0.6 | 42.8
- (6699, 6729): -0.5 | 42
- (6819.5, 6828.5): -0.4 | 42.6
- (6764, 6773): -0.4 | 43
